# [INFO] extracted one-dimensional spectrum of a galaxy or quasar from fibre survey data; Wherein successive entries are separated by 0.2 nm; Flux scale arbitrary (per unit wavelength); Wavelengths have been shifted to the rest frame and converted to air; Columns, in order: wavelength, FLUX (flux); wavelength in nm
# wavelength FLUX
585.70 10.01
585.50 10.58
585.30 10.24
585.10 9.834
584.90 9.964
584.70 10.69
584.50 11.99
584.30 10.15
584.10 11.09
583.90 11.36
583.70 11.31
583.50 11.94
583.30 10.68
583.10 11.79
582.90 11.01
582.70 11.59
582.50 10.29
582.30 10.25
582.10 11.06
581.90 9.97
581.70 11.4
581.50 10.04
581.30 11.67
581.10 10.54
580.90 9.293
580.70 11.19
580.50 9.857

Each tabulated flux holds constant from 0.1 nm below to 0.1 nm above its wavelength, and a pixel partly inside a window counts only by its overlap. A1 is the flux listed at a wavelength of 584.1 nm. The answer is 11.09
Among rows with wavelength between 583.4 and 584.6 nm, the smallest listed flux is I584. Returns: 10.15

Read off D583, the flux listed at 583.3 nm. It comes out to 10.68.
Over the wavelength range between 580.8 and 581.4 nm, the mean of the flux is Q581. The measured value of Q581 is 10.5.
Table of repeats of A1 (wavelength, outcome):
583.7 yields 11.31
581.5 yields 10.04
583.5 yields 11.94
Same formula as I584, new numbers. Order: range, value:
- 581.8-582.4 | 9.97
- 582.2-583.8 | 10.25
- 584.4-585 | 9.964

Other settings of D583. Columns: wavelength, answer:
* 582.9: 11.01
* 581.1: 10.54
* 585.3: 10.24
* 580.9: 9.293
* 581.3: 11.67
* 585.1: 9.834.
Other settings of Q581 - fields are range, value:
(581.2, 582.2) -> 10.8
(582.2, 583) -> 10.8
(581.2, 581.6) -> 10.9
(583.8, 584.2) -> 11.2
